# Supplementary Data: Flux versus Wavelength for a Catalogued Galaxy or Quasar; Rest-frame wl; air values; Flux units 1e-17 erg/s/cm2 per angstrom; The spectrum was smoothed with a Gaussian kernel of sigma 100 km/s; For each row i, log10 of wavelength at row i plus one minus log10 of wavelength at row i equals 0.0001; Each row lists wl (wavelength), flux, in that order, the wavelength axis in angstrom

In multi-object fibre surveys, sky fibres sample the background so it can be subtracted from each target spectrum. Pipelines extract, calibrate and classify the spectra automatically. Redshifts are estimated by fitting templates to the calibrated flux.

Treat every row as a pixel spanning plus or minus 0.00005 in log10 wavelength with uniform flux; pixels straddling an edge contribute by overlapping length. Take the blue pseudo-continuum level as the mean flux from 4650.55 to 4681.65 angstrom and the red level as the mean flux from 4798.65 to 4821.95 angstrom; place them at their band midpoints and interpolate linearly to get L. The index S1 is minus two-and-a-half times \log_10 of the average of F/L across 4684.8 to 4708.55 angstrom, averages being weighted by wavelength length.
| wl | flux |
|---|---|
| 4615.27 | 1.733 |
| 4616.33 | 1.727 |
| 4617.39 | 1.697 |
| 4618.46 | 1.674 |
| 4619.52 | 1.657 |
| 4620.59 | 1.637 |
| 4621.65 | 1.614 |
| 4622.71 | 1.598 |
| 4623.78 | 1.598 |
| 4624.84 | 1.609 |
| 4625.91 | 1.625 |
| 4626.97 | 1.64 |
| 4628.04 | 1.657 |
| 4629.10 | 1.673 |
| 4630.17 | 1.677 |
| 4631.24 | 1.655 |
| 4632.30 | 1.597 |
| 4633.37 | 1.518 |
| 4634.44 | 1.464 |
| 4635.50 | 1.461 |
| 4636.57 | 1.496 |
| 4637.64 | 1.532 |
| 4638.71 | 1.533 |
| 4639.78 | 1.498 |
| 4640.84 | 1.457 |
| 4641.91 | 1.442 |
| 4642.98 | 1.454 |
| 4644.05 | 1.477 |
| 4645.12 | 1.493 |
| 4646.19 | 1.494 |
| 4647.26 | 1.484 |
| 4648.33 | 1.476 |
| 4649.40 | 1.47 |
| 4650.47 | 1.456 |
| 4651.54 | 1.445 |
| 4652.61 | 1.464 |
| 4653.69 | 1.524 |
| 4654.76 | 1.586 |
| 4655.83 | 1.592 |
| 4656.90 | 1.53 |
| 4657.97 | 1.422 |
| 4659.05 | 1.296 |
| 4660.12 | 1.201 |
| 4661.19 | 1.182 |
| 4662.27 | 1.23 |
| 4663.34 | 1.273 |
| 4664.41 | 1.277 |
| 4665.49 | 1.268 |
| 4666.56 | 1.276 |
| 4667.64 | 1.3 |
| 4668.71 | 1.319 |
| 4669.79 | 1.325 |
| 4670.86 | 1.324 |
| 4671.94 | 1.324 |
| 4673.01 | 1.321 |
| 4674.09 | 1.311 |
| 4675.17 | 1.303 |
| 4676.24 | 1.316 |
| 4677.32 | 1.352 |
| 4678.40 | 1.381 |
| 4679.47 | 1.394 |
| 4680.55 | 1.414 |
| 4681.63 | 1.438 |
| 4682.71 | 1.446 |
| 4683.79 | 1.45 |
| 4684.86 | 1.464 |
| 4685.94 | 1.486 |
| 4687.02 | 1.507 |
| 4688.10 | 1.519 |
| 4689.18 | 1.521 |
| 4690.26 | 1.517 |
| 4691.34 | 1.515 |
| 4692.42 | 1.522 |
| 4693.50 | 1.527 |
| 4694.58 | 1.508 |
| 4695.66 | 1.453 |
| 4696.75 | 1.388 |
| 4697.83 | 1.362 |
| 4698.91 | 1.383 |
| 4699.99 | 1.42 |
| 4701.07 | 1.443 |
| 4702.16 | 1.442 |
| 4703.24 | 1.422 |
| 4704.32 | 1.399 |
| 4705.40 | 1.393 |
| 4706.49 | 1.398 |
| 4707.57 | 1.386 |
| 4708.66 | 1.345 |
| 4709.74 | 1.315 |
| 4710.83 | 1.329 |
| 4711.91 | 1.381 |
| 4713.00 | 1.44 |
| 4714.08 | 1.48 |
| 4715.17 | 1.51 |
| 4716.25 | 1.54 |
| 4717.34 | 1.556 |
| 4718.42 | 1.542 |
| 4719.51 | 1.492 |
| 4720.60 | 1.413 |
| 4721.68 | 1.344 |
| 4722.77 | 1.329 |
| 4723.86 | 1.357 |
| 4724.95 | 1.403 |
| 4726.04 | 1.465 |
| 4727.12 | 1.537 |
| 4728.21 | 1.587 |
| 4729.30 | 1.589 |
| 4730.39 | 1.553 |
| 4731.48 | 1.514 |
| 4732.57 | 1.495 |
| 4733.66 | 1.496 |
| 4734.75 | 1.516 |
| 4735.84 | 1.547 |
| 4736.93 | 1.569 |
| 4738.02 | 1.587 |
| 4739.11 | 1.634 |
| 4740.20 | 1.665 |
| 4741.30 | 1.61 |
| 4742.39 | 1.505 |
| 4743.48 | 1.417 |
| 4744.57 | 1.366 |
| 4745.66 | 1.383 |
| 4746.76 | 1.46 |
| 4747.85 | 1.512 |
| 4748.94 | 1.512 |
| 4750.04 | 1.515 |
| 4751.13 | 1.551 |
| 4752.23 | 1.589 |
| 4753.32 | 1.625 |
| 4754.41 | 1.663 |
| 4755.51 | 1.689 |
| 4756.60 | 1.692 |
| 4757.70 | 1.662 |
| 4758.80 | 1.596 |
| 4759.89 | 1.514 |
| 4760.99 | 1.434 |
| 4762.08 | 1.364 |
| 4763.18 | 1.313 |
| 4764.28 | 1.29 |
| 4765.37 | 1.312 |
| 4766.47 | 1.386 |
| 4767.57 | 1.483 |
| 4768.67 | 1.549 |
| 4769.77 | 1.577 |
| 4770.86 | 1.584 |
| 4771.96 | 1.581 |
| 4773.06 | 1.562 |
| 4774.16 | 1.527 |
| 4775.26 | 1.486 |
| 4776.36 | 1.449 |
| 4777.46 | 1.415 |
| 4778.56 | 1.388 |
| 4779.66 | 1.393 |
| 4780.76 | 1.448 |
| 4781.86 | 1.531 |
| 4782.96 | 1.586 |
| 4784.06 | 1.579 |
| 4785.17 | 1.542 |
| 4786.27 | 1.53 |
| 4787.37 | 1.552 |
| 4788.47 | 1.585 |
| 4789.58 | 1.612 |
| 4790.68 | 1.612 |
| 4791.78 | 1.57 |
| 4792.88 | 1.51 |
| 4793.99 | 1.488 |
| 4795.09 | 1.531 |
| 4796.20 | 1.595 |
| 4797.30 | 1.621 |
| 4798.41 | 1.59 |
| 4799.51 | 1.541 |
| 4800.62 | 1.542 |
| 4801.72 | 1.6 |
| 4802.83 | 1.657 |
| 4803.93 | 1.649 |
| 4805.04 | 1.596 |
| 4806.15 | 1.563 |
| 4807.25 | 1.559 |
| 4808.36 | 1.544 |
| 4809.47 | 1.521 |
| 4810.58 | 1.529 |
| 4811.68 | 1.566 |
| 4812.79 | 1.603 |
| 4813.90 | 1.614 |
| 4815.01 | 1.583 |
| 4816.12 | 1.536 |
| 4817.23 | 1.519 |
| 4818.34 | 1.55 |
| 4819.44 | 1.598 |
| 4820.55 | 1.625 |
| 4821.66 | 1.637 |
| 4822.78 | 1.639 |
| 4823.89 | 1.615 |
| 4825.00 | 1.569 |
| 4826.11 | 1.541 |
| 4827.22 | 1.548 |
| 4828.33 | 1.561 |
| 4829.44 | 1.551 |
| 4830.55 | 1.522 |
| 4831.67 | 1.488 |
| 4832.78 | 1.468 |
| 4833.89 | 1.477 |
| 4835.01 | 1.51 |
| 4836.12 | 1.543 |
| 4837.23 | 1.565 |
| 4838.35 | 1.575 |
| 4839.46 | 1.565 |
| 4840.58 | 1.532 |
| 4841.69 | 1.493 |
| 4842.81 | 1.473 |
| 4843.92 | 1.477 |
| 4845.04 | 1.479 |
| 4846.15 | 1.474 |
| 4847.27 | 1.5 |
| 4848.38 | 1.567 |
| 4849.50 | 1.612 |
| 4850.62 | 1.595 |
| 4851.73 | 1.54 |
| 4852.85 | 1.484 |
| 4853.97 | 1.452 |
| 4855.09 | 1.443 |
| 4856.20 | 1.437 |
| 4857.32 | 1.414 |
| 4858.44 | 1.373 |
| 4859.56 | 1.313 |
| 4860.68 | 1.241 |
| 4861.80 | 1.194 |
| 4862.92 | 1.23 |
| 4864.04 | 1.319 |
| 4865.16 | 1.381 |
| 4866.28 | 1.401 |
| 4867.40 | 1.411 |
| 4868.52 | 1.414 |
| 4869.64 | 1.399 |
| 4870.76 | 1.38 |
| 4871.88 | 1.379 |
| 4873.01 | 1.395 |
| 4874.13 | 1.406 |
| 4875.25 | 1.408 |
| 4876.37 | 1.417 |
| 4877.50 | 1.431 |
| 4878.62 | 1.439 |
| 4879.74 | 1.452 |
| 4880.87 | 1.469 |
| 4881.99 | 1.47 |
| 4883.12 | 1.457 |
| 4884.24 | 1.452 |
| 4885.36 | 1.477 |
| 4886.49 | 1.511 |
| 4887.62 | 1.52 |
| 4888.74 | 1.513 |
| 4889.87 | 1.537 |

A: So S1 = -0.04 mag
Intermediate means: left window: 1.36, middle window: 1.45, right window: 1.58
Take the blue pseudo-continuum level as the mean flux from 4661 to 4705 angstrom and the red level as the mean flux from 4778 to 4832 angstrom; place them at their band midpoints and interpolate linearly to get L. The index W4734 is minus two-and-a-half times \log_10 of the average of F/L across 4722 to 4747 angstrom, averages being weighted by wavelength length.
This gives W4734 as -0.03 mag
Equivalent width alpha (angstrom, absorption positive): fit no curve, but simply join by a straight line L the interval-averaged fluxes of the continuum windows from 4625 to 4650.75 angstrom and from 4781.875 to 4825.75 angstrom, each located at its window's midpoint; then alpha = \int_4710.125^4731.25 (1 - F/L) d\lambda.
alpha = 1.2 angstrom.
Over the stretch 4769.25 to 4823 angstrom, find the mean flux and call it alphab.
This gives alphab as 1.55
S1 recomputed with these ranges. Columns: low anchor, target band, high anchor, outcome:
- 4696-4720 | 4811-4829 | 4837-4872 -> -0.10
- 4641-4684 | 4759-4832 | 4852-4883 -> -0.11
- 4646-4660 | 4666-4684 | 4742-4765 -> 0.10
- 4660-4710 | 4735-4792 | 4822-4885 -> -0.07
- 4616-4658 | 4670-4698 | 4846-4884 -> 0.07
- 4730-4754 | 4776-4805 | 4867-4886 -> -0.04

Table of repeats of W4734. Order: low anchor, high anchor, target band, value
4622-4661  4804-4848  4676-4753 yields 0.043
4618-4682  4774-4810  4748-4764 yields -0.017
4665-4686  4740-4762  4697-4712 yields 0.032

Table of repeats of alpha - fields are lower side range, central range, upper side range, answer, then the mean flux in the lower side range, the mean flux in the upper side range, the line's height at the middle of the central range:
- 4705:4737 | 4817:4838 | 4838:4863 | -1.4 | 1.46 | 1.46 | 1.46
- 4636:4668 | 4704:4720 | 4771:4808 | 0.4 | 1.42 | 1.55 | 1.48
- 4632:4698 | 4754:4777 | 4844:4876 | -1.4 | 1.42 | 1.42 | 1.42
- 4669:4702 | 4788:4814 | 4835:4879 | -2.5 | 1.42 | 1.44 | 1.43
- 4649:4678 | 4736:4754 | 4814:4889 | -1.6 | 1.36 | 1.48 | 1.41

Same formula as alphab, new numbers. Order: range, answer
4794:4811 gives 1.57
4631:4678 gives 1.41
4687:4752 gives 1.47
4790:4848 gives 1.55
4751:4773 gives 1.52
